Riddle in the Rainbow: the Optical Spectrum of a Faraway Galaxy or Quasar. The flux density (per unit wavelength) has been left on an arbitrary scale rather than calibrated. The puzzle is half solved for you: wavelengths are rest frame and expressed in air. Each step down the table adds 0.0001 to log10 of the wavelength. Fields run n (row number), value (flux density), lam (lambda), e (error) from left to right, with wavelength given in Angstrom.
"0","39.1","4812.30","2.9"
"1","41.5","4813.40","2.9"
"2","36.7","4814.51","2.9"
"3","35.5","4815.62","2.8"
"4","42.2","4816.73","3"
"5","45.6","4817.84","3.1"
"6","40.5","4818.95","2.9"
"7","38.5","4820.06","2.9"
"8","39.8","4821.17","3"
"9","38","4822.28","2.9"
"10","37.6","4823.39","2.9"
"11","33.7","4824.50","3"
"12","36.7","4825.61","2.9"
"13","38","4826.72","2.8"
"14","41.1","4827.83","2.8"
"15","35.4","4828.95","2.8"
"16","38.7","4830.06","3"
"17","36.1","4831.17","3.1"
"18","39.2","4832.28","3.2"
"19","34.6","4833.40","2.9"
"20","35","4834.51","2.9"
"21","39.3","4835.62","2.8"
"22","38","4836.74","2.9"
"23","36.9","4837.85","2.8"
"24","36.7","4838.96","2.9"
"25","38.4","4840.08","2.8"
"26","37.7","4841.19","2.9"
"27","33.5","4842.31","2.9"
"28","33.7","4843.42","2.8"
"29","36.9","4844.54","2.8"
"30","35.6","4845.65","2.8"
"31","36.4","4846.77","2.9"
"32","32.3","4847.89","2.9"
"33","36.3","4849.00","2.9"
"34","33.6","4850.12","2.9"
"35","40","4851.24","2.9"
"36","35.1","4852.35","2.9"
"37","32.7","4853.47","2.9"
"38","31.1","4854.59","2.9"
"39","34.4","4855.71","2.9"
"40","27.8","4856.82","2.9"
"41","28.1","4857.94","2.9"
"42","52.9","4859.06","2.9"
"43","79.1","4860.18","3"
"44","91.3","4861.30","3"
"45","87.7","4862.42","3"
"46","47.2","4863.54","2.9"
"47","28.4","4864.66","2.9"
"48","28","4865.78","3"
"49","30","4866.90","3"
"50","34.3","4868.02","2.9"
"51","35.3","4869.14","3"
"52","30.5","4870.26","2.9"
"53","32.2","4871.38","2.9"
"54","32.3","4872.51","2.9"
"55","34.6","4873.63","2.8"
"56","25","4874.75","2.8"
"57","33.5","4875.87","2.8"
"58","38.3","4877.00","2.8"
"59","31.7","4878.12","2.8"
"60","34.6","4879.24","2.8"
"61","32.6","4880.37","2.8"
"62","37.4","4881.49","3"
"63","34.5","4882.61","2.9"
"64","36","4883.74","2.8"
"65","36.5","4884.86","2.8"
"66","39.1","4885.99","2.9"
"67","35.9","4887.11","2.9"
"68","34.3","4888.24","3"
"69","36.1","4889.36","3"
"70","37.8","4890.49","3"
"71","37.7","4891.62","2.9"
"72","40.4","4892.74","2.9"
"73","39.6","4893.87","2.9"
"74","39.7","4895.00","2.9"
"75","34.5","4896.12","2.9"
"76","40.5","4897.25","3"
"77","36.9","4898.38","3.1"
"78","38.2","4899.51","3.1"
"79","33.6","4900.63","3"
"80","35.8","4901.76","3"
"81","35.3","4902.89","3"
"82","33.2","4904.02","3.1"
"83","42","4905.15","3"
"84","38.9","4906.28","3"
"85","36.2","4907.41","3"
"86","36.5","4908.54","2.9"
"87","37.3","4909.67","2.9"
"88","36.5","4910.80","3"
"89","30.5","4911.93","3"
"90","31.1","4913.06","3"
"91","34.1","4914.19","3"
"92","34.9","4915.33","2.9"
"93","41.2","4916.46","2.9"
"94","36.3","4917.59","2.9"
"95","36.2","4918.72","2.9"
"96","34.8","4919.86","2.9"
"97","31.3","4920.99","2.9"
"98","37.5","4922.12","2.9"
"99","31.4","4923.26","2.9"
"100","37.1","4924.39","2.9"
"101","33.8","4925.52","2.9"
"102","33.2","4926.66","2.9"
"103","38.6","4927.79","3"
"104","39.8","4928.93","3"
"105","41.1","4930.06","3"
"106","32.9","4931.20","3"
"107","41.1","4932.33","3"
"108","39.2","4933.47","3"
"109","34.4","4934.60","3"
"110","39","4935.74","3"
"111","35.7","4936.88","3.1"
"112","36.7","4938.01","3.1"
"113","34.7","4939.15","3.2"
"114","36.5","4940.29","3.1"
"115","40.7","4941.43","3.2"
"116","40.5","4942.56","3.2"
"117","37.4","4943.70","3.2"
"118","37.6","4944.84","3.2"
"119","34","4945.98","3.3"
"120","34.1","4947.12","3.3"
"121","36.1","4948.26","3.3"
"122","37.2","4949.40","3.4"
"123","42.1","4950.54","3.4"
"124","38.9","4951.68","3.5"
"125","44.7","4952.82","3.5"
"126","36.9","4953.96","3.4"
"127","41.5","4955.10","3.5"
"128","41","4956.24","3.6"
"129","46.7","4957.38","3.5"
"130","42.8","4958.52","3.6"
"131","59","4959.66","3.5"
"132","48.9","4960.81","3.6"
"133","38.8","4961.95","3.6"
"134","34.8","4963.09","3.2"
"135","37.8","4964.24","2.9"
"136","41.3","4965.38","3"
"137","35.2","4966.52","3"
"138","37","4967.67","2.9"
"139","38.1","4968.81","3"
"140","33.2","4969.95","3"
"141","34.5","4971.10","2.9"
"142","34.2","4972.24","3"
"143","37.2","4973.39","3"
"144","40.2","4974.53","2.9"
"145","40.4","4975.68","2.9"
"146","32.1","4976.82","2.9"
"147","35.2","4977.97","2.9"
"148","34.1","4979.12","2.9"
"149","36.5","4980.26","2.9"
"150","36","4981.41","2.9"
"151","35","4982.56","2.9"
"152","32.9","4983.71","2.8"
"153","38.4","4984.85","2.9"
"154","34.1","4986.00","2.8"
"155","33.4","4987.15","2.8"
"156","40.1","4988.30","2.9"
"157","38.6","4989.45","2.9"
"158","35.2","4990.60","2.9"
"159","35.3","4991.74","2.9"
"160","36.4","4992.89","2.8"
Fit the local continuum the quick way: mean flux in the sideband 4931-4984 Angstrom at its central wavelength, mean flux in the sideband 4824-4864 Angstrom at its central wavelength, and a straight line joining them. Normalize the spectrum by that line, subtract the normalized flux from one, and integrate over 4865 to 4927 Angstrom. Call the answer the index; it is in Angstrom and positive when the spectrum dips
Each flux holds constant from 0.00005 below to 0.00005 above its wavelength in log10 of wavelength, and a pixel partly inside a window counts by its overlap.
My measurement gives 6.8 Angstrom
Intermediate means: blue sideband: 40.6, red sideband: 38.2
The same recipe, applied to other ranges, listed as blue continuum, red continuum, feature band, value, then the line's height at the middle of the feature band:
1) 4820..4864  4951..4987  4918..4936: 1.3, 39.2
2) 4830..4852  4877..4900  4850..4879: -2.6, 36.6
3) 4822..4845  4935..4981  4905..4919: 0.7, 37.9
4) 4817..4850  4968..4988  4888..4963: -3.2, 36.3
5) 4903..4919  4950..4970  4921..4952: 1.4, 38.8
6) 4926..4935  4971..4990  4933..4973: -2.2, 36.9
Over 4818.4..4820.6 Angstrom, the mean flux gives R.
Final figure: 39.5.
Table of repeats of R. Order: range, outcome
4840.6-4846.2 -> 35.5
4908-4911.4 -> 36.7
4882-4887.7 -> 36.4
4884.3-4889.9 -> 36.4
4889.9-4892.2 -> 37.7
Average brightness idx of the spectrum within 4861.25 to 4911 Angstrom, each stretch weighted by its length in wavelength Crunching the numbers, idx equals 37.4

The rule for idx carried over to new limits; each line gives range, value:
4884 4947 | 36.6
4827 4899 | 38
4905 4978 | 37.7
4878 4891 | 35.7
